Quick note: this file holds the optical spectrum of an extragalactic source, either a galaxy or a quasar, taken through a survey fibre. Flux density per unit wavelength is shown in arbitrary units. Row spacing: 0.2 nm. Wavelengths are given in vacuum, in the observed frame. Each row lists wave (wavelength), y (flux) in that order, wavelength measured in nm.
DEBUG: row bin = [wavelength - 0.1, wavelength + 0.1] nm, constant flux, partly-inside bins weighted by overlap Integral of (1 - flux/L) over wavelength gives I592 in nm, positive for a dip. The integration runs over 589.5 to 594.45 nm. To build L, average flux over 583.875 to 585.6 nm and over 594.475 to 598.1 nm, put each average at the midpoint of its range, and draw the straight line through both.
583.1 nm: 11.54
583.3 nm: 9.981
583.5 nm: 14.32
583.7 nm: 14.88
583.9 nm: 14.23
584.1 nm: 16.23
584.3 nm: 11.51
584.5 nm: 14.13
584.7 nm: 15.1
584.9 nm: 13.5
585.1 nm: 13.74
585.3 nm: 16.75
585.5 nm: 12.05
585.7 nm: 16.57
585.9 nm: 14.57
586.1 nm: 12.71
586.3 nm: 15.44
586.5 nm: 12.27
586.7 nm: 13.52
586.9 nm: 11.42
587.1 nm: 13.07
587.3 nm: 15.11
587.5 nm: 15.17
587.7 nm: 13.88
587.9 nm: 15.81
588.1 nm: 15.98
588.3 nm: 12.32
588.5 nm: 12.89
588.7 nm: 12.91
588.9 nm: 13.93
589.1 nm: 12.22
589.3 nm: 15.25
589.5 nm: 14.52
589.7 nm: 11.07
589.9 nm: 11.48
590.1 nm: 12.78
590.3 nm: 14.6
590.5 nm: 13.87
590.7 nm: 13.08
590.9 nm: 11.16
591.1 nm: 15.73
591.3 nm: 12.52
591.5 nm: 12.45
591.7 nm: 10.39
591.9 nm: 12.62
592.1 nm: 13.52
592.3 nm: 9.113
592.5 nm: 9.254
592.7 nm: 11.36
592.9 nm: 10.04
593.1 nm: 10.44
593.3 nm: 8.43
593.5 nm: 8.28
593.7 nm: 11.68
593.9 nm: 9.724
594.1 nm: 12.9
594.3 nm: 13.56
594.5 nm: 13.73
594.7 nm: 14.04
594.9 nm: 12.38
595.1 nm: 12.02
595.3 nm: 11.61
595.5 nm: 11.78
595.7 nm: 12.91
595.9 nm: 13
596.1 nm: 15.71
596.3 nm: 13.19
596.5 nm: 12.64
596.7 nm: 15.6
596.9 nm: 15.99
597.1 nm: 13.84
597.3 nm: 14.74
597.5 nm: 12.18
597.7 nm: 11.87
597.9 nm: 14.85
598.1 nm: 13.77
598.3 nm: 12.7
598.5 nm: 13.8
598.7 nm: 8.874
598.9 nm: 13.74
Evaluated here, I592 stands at 0.71 nm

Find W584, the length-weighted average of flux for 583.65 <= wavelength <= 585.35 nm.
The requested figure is 14.4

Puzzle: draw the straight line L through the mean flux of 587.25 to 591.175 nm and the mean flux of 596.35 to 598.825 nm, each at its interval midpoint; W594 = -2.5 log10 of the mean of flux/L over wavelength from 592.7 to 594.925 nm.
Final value 0.19 mag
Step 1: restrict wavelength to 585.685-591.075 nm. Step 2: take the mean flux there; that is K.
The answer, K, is 13.6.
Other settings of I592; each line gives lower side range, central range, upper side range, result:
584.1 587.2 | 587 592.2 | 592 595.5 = -0.32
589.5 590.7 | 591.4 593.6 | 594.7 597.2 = 0.43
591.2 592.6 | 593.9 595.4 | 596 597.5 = 0.05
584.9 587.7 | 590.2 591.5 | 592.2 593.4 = -0.28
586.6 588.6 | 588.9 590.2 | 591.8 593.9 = -0.03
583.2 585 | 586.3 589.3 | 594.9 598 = -0.01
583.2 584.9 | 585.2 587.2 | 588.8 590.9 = -0.04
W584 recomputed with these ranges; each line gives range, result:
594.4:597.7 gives 13.4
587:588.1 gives 14.7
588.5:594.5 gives 12.1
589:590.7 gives 13.2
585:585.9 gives 14.8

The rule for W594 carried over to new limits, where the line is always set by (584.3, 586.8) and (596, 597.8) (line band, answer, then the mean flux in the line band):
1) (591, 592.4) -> 0.14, 12.3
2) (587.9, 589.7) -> 0.03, 13.7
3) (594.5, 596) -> 0.11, 12.6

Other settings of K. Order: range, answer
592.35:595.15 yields 11.2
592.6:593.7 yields 9.89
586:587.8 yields 13.6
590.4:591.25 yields 13.4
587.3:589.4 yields 14.1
